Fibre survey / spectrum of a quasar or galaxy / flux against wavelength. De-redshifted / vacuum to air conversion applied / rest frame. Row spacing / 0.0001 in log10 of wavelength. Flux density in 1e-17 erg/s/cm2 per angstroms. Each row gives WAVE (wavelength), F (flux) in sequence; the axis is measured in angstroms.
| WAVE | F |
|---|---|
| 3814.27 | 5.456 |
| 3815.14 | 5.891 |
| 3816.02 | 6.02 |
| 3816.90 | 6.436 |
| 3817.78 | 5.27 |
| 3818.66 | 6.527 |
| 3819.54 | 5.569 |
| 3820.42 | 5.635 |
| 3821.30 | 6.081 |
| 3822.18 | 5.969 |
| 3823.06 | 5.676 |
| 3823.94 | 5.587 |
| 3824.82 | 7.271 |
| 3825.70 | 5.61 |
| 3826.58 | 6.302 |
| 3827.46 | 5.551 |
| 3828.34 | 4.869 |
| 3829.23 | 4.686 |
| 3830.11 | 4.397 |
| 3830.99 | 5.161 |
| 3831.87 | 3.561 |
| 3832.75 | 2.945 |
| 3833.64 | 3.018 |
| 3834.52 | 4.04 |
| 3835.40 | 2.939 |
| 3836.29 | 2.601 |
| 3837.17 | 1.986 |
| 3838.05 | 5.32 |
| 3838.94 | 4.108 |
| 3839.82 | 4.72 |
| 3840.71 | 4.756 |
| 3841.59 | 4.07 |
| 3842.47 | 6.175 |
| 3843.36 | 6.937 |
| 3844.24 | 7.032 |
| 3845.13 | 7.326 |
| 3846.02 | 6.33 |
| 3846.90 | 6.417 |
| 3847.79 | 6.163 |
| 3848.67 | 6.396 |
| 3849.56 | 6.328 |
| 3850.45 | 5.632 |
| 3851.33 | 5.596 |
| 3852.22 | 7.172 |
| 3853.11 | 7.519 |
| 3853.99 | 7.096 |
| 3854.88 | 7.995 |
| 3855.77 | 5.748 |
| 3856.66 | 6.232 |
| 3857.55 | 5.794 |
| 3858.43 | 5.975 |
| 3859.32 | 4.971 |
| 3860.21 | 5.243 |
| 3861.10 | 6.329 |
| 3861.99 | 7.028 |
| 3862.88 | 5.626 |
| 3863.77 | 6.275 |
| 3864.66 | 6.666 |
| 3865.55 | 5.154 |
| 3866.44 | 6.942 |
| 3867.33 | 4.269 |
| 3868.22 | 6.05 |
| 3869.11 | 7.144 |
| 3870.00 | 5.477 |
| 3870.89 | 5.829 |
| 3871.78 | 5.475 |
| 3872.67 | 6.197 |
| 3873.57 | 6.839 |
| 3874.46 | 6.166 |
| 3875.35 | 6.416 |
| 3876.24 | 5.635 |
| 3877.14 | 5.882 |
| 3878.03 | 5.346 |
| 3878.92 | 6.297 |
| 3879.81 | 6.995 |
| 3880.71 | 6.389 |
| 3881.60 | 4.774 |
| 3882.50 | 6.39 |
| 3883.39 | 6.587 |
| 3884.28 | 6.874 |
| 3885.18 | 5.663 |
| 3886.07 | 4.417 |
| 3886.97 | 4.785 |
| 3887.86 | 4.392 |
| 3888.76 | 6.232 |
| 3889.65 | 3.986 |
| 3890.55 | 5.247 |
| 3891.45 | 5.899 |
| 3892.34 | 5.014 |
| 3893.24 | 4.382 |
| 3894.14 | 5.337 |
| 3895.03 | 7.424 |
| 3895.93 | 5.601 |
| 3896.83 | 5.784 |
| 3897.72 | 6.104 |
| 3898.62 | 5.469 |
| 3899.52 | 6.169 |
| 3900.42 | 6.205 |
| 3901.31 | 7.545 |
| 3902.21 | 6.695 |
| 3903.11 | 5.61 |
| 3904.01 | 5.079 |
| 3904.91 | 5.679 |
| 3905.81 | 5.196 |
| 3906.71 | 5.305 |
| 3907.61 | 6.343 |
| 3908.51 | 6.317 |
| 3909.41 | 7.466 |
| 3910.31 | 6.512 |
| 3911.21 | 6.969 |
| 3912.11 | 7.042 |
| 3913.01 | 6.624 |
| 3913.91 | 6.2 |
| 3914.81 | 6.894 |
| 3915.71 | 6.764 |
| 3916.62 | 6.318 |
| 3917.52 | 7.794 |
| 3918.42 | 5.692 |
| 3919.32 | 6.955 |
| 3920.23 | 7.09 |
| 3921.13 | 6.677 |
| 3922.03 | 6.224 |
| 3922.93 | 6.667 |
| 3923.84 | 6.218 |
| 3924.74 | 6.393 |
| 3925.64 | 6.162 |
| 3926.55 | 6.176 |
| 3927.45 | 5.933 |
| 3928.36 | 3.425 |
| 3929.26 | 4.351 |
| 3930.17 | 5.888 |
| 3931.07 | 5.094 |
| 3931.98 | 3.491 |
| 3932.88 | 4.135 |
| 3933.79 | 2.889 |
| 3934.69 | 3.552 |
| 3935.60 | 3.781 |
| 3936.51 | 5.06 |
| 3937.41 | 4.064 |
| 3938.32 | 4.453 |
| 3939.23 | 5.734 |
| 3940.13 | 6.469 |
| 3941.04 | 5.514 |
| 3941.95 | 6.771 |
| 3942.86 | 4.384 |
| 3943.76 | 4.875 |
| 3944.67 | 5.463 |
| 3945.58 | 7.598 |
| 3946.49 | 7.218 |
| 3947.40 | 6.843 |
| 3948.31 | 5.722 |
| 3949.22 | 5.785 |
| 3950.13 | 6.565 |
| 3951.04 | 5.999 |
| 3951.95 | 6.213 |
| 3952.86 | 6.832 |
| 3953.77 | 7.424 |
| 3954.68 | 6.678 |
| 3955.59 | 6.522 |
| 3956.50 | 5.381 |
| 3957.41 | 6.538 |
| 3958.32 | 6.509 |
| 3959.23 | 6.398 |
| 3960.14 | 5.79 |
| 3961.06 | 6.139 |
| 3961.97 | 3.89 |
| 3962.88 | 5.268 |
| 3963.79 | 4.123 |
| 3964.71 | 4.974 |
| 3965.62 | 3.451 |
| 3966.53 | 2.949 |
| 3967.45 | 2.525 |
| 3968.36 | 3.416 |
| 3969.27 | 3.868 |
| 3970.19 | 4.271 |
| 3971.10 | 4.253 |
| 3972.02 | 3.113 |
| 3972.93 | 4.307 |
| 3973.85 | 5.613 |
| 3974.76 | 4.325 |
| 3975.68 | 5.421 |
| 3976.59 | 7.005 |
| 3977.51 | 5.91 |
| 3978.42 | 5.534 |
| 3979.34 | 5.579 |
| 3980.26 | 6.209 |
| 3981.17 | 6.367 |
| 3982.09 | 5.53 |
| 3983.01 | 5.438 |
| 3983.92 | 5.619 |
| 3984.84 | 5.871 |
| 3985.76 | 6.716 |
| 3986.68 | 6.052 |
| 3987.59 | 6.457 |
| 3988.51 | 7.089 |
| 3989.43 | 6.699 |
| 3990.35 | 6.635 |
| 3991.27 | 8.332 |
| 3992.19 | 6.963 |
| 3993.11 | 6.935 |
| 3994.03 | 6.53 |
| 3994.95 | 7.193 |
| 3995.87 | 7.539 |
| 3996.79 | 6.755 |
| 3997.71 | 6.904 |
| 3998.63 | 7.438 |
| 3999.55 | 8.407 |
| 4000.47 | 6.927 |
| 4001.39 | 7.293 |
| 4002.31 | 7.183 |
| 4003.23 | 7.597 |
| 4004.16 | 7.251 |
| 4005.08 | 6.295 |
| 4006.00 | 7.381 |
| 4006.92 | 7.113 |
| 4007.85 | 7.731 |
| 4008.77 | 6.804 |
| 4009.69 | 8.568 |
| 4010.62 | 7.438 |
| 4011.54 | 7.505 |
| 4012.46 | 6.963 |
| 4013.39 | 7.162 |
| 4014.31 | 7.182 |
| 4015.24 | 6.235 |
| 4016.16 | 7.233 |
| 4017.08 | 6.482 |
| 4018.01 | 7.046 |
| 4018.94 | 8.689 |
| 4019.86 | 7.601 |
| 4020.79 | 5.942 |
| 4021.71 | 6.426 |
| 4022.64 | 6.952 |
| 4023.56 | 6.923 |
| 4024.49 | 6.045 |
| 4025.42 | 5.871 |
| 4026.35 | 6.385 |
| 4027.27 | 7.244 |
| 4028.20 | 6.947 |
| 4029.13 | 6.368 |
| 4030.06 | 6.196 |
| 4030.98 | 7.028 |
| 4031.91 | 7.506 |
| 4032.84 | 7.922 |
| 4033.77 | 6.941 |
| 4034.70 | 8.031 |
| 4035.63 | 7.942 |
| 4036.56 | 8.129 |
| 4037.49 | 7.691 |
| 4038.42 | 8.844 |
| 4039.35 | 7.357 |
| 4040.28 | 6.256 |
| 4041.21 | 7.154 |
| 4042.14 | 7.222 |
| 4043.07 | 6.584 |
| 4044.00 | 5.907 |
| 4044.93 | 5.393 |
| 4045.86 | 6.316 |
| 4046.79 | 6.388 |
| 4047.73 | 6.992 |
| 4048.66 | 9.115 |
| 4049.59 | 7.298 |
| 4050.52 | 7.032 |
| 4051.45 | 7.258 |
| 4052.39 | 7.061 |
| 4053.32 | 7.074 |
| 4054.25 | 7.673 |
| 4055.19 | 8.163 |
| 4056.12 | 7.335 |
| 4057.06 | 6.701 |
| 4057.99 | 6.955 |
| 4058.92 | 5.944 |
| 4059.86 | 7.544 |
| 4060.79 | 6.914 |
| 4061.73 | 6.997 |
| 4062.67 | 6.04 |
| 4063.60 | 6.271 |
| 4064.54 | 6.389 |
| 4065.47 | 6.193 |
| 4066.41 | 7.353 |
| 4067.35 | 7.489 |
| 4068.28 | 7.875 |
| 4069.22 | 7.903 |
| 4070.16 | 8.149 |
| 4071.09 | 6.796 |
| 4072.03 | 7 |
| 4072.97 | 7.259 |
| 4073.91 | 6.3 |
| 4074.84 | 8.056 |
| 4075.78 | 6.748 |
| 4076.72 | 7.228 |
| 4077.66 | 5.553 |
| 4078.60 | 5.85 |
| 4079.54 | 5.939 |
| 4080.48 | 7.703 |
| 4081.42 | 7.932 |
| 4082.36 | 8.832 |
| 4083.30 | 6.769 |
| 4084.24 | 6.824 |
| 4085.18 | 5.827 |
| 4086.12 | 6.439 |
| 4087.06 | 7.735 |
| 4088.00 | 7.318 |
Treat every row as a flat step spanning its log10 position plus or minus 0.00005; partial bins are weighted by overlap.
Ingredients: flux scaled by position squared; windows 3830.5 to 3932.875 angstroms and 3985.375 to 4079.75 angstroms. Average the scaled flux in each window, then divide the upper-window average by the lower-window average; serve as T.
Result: 1.3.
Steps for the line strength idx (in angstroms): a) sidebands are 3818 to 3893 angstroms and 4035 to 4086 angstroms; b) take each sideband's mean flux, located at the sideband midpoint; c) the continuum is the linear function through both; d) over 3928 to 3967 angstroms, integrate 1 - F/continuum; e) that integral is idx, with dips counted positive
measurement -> 5.7 angstroms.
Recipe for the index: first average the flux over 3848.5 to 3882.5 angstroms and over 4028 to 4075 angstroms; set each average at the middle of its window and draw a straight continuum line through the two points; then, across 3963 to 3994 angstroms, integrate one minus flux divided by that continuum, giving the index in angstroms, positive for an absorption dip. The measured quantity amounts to 6.2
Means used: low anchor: 6.13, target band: 5.4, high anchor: 7.12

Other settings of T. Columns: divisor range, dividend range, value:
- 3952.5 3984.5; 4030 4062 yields 1.43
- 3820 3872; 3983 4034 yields 1.36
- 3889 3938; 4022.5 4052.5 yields 1.30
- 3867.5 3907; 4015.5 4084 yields 1.32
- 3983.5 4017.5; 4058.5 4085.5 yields 1.02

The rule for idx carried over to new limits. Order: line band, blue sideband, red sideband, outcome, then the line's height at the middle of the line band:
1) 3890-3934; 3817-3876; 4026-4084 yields 1.1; 6.1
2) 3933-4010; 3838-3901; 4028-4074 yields 8.2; 6.59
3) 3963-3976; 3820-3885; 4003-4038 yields 5.1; 6.69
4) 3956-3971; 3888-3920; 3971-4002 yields 3.7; 6.24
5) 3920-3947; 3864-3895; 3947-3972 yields 0.4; 5.45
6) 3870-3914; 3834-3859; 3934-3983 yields -3.2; 5.53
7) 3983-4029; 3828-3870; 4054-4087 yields -2.8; 6.57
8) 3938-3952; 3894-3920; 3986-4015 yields 1.4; 6.67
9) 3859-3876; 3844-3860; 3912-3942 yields 0.6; 6.24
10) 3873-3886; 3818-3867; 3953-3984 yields -1.5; 5.47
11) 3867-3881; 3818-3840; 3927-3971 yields -3.0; 4.96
